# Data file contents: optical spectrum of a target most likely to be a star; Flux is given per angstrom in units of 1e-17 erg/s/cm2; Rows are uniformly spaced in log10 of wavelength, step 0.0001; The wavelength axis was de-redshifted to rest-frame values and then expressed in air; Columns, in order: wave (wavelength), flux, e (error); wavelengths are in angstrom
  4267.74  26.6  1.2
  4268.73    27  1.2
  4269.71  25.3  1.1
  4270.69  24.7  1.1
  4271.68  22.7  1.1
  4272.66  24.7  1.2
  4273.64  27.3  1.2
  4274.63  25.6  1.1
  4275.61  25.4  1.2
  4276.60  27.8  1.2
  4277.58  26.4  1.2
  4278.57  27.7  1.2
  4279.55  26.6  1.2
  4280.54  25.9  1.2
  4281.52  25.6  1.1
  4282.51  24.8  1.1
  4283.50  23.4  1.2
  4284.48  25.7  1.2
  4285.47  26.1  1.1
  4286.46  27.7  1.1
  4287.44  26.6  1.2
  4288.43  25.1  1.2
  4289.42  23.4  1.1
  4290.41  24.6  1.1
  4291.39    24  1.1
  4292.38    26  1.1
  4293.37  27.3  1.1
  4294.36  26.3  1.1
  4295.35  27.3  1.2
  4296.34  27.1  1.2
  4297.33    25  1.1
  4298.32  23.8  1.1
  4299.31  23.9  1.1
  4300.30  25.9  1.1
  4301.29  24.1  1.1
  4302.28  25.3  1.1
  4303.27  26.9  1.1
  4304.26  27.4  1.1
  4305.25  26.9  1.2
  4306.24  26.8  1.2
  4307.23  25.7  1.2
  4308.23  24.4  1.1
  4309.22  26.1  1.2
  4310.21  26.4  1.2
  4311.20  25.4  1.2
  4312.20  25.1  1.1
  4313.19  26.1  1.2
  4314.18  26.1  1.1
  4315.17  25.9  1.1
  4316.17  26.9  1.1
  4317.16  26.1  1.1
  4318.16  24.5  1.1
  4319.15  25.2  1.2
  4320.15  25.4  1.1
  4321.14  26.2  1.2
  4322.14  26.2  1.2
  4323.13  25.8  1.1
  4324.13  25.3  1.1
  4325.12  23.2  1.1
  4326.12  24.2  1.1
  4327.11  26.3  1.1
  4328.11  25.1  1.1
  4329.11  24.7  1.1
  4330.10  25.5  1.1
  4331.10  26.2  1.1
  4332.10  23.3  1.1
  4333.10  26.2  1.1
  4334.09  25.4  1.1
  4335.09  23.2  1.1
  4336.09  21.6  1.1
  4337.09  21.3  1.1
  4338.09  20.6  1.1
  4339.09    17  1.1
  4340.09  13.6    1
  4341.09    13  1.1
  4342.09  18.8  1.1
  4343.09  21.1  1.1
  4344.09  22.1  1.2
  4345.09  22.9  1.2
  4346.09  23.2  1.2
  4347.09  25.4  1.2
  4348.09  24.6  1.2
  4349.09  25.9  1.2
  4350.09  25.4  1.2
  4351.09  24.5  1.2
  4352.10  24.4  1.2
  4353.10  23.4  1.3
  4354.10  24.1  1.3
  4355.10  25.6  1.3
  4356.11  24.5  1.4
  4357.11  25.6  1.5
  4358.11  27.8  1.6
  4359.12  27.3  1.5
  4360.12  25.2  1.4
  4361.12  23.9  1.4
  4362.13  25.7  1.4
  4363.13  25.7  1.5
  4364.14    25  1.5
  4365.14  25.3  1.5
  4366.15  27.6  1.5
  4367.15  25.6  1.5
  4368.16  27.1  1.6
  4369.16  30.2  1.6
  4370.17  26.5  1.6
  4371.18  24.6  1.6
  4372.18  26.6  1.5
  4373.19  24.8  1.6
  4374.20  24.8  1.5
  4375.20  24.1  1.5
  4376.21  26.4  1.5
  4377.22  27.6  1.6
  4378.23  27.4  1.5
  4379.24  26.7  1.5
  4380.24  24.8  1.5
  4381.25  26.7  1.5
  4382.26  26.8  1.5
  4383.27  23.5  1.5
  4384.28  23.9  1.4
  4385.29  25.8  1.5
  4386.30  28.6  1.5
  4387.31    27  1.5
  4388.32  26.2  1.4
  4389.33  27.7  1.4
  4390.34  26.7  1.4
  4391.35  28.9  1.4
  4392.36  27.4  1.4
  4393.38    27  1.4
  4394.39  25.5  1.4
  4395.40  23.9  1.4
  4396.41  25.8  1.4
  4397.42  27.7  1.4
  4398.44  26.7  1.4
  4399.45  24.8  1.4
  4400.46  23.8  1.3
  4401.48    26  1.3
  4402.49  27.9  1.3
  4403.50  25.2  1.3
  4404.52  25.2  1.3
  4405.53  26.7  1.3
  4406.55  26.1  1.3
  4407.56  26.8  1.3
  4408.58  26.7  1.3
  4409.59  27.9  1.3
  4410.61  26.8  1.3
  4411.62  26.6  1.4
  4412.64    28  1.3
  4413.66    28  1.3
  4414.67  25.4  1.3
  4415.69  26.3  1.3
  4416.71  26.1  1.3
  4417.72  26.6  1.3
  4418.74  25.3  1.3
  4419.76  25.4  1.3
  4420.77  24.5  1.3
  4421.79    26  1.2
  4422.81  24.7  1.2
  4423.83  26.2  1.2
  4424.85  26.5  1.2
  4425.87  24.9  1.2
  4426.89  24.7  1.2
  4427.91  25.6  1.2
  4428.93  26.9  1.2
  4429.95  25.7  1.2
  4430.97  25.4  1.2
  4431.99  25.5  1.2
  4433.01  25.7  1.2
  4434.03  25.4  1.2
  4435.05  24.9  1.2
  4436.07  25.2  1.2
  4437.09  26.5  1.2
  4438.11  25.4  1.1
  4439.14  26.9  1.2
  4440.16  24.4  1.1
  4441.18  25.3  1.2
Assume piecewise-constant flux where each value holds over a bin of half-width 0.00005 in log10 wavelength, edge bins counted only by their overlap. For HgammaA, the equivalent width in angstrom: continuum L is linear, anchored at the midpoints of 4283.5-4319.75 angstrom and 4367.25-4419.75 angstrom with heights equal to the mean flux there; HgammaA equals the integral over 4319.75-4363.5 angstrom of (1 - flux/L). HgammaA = 3.72 angstrom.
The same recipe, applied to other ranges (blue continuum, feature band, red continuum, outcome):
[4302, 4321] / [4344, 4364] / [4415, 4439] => 0.70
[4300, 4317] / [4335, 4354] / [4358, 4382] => 3.18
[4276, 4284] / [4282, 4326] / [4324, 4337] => -0.55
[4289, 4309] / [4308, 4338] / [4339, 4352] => -1.94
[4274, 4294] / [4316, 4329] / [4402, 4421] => 0.31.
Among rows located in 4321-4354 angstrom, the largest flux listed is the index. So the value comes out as 26.3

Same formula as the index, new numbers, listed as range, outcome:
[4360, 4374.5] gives 30.2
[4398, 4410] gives 27.9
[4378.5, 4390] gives 28.6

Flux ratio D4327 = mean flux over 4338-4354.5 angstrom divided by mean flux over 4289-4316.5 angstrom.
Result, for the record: 0.85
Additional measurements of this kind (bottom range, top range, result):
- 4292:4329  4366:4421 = 1.02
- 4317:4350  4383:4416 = 1.13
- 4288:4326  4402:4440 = 1.02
